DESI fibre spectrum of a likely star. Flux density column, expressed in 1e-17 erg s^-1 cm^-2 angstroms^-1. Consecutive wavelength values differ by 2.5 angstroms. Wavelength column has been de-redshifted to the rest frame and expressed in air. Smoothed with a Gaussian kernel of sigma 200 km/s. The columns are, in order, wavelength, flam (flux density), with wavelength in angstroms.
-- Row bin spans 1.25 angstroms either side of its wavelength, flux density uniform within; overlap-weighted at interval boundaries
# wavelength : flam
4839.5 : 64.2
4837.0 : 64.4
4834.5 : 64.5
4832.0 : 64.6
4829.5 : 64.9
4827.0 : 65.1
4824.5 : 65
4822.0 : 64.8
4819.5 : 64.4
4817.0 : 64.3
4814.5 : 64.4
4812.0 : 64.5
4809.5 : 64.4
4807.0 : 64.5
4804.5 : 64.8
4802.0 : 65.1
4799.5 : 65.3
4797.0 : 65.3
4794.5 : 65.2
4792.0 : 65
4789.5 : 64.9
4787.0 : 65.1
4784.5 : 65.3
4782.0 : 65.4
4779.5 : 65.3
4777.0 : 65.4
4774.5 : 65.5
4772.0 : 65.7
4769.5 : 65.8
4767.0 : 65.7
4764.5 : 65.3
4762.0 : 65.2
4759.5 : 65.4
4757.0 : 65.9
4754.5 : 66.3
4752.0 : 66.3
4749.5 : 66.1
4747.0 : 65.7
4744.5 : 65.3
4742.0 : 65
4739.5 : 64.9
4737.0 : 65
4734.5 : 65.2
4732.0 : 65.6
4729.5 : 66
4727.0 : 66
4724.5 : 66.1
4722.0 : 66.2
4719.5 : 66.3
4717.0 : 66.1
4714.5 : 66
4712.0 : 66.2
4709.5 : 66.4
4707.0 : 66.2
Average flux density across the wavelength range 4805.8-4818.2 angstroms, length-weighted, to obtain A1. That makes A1 64.4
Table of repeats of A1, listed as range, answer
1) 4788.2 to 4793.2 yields 65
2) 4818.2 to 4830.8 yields 64.8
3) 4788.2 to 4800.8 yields 65.1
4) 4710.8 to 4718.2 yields 66.1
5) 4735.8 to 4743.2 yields 65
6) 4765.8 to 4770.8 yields 65.8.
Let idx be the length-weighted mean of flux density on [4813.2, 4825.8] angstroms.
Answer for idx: 64.6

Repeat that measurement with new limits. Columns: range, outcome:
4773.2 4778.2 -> 65.5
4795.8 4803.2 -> 65.2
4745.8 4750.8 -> 65.9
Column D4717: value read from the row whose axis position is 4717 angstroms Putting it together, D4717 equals 66.1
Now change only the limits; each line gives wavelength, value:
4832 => 64.6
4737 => 65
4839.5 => 64.2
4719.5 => 66.3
